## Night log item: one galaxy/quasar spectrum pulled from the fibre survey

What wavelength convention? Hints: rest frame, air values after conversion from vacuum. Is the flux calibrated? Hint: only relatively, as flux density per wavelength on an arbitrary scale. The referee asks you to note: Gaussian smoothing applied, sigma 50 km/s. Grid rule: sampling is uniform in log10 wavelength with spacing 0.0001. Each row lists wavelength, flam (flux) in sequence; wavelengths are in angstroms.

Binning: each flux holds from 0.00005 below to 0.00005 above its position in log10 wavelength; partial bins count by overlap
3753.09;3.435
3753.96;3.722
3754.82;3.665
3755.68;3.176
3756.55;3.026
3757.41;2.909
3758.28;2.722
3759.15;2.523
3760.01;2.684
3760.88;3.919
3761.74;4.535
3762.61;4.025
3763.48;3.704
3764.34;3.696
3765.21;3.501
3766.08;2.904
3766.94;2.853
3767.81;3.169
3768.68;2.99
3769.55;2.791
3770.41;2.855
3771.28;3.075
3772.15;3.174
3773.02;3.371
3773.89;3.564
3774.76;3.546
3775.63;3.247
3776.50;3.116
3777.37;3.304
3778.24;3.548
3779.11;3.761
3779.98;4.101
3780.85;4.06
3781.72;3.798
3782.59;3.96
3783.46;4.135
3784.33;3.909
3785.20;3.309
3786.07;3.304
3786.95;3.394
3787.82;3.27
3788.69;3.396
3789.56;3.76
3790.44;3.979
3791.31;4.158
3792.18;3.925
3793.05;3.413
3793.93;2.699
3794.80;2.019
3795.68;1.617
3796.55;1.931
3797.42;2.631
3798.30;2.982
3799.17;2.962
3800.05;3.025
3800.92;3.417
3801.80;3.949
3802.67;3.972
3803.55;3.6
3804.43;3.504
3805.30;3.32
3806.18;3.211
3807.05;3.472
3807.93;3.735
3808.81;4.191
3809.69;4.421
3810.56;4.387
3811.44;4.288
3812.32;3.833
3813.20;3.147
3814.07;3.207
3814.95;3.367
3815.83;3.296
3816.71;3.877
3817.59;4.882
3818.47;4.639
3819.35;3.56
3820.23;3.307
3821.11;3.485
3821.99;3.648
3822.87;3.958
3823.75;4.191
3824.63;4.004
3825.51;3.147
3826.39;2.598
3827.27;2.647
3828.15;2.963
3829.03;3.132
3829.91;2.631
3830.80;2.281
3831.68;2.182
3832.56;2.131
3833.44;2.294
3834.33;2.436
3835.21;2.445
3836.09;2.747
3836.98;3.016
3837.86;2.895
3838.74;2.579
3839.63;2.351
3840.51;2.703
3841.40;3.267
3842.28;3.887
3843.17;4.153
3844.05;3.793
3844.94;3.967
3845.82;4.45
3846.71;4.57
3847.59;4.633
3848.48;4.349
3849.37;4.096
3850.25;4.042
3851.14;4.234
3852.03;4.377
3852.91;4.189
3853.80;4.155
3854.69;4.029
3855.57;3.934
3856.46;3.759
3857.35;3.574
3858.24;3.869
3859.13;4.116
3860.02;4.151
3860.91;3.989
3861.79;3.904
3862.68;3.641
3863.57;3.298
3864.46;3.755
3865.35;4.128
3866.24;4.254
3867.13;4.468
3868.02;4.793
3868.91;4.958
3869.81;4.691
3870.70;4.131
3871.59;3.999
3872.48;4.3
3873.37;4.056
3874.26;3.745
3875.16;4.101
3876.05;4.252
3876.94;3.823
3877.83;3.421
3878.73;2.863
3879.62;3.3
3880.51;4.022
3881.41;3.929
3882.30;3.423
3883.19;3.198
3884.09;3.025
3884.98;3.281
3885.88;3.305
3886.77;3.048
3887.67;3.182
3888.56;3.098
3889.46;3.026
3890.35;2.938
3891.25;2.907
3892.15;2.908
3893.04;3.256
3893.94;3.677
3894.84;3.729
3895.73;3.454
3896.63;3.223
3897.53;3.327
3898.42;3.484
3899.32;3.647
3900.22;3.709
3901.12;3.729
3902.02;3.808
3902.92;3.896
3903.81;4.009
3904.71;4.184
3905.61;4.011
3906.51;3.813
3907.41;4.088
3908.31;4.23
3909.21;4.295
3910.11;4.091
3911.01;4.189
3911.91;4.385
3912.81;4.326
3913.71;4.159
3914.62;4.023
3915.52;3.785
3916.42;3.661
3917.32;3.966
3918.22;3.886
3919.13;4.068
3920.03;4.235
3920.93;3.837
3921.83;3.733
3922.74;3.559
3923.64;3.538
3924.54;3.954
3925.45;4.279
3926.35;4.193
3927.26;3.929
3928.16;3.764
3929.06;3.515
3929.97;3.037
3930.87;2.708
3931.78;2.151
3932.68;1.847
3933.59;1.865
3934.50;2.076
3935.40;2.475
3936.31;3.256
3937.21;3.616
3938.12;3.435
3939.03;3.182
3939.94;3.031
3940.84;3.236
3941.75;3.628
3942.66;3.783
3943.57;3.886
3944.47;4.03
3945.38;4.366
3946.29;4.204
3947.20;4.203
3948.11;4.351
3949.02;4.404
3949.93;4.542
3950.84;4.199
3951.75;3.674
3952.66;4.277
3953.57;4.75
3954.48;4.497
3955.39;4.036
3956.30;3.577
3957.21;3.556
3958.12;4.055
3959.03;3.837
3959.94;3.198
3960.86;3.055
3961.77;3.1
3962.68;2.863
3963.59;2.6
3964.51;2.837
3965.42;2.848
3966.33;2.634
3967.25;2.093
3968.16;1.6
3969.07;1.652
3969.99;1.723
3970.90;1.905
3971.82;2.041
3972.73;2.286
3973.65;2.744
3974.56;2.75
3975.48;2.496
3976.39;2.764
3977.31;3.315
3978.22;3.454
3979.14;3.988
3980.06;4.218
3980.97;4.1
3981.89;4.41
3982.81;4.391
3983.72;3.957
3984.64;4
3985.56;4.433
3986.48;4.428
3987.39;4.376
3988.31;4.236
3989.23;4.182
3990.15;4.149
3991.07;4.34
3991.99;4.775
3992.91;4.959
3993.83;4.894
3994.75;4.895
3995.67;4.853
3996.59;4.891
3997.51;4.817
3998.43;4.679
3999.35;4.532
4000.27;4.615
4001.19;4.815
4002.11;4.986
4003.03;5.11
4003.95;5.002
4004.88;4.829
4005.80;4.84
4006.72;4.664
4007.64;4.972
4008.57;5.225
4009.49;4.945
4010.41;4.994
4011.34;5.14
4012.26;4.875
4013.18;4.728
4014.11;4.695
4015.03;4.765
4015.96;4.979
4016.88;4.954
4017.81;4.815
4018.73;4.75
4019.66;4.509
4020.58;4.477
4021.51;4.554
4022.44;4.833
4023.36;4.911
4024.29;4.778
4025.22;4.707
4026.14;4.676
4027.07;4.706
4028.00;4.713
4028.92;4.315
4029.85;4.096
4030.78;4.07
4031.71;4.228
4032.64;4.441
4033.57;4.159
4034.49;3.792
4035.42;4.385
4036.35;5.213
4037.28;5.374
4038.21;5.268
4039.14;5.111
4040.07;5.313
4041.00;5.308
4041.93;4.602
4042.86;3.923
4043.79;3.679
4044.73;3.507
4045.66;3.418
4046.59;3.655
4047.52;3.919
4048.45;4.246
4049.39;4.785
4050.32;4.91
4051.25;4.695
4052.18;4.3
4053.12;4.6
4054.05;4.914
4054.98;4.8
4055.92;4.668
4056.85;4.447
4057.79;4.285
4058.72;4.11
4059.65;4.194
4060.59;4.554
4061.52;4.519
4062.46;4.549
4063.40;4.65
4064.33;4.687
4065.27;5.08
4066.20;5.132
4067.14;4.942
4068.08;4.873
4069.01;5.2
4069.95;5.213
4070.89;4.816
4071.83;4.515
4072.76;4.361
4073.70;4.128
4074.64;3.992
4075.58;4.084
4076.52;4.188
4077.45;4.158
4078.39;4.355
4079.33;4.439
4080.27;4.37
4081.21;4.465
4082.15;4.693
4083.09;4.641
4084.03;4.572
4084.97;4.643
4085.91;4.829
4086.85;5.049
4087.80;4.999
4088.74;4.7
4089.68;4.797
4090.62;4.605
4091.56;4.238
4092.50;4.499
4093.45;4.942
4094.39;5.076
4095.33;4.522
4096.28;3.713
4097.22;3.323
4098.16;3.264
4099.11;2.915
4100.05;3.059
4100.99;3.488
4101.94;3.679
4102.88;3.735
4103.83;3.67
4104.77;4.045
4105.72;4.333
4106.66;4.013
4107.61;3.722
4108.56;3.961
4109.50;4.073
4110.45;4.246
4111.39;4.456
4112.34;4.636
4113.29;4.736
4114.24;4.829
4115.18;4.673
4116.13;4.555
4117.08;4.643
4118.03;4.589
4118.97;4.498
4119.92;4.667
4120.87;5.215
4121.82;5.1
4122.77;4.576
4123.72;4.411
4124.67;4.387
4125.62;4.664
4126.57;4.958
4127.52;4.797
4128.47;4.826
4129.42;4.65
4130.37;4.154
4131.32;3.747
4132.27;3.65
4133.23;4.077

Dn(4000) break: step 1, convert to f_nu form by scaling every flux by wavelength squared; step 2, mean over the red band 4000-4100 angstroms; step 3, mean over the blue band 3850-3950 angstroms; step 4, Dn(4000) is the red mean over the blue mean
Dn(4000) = 1.32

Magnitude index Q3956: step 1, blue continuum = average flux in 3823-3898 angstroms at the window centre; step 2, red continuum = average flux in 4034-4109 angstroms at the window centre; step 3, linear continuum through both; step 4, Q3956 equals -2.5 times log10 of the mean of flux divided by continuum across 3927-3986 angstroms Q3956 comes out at 0.18 mag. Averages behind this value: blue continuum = 3.56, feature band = 3.33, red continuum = 4.4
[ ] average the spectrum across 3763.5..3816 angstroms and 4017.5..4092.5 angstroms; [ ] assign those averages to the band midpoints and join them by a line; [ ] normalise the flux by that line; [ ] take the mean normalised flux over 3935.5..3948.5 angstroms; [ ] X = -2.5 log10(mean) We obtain 0.11 mag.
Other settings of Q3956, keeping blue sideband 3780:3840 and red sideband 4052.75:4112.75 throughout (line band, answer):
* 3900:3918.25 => -0.087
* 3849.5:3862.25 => -0.151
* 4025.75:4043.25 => -0.105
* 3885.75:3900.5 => 0.114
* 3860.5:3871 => -0.176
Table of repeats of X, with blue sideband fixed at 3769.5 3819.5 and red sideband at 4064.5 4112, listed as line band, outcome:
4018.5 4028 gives -0.13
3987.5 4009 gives -0.16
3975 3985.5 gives 0.08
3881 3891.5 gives 0.17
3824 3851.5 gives 0.12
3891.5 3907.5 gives 0.04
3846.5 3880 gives -0.10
